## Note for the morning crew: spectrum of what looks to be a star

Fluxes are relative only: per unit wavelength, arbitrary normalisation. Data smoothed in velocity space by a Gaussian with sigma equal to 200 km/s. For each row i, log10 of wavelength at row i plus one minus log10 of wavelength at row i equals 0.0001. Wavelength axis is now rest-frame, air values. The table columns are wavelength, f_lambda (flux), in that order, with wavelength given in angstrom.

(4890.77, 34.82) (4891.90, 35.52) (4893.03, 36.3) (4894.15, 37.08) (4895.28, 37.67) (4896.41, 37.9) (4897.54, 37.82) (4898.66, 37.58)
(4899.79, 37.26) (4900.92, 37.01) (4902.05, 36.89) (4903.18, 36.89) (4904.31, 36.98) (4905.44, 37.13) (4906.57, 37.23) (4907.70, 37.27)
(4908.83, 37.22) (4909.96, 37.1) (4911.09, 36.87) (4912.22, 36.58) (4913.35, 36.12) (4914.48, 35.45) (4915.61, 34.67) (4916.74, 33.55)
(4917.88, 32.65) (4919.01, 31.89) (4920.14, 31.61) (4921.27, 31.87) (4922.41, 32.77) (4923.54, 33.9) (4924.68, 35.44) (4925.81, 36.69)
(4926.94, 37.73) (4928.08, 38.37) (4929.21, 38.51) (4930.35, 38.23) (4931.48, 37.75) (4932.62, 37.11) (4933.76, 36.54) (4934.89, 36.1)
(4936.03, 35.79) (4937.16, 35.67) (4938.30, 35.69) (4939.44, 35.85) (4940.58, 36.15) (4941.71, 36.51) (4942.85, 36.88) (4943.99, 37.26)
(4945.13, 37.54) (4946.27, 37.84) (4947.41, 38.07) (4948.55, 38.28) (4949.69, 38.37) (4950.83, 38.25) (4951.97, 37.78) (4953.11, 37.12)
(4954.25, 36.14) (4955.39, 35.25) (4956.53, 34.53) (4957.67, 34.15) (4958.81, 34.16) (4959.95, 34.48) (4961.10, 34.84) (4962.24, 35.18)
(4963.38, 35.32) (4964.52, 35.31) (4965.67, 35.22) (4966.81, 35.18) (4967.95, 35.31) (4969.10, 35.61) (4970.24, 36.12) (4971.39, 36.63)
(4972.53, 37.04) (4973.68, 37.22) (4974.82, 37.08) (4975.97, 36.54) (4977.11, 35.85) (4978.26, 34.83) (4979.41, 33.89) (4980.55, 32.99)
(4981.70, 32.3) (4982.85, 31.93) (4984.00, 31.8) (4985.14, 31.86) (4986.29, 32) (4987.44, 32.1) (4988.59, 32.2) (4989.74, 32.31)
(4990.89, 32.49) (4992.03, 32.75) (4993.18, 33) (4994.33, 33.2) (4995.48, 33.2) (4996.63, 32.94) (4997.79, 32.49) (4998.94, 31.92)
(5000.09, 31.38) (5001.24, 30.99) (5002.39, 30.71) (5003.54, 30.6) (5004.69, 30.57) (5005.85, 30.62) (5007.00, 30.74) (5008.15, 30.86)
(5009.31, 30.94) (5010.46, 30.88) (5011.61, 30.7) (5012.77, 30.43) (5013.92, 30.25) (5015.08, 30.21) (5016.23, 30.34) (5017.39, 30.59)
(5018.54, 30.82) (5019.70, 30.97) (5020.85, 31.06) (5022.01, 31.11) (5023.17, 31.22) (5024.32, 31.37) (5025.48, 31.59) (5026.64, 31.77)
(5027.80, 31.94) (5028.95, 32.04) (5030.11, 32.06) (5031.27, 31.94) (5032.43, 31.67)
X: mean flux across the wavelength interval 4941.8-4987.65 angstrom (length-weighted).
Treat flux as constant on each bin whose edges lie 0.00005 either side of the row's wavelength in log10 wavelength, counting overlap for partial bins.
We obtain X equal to 35.5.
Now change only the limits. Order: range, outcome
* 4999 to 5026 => 30.8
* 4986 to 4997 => 32.6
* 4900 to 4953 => 36.3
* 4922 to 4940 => 36.4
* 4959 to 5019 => 33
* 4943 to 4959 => 36.8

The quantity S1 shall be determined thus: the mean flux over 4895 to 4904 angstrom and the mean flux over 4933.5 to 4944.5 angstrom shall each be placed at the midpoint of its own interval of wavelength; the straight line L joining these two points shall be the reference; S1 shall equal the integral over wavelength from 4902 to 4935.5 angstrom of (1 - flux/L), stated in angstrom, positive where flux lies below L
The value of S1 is 0.8 angstrom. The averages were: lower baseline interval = 37.3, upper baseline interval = 36.2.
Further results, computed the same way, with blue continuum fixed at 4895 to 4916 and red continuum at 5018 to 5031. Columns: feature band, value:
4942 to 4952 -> -0.8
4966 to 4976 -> -0.7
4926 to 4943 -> -0.6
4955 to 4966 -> -0.1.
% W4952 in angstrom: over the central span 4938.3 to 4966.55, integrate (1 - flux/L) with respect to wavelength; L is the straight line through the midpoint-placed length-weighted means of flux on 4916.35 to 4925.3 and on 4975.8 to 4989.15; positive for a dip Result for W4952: -2.8 angstrom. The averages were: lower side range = 33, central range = 36.2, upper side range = 33.1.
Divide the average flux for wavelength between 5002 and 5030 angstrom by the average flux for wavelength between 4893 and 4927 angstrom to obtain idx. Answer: 0.86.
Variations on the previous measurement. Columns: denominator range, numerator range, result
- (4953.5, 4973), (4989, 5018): 0.89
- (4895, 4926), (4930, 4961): 1.02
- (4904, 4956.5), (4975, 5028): 0.88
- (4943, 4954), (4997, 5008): 0.83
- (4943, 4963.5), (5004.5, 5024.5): 0.84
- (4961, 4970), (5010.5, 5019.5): 0.86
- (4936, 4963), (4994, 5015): 0.86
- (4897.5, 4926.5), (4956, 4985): 0.98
